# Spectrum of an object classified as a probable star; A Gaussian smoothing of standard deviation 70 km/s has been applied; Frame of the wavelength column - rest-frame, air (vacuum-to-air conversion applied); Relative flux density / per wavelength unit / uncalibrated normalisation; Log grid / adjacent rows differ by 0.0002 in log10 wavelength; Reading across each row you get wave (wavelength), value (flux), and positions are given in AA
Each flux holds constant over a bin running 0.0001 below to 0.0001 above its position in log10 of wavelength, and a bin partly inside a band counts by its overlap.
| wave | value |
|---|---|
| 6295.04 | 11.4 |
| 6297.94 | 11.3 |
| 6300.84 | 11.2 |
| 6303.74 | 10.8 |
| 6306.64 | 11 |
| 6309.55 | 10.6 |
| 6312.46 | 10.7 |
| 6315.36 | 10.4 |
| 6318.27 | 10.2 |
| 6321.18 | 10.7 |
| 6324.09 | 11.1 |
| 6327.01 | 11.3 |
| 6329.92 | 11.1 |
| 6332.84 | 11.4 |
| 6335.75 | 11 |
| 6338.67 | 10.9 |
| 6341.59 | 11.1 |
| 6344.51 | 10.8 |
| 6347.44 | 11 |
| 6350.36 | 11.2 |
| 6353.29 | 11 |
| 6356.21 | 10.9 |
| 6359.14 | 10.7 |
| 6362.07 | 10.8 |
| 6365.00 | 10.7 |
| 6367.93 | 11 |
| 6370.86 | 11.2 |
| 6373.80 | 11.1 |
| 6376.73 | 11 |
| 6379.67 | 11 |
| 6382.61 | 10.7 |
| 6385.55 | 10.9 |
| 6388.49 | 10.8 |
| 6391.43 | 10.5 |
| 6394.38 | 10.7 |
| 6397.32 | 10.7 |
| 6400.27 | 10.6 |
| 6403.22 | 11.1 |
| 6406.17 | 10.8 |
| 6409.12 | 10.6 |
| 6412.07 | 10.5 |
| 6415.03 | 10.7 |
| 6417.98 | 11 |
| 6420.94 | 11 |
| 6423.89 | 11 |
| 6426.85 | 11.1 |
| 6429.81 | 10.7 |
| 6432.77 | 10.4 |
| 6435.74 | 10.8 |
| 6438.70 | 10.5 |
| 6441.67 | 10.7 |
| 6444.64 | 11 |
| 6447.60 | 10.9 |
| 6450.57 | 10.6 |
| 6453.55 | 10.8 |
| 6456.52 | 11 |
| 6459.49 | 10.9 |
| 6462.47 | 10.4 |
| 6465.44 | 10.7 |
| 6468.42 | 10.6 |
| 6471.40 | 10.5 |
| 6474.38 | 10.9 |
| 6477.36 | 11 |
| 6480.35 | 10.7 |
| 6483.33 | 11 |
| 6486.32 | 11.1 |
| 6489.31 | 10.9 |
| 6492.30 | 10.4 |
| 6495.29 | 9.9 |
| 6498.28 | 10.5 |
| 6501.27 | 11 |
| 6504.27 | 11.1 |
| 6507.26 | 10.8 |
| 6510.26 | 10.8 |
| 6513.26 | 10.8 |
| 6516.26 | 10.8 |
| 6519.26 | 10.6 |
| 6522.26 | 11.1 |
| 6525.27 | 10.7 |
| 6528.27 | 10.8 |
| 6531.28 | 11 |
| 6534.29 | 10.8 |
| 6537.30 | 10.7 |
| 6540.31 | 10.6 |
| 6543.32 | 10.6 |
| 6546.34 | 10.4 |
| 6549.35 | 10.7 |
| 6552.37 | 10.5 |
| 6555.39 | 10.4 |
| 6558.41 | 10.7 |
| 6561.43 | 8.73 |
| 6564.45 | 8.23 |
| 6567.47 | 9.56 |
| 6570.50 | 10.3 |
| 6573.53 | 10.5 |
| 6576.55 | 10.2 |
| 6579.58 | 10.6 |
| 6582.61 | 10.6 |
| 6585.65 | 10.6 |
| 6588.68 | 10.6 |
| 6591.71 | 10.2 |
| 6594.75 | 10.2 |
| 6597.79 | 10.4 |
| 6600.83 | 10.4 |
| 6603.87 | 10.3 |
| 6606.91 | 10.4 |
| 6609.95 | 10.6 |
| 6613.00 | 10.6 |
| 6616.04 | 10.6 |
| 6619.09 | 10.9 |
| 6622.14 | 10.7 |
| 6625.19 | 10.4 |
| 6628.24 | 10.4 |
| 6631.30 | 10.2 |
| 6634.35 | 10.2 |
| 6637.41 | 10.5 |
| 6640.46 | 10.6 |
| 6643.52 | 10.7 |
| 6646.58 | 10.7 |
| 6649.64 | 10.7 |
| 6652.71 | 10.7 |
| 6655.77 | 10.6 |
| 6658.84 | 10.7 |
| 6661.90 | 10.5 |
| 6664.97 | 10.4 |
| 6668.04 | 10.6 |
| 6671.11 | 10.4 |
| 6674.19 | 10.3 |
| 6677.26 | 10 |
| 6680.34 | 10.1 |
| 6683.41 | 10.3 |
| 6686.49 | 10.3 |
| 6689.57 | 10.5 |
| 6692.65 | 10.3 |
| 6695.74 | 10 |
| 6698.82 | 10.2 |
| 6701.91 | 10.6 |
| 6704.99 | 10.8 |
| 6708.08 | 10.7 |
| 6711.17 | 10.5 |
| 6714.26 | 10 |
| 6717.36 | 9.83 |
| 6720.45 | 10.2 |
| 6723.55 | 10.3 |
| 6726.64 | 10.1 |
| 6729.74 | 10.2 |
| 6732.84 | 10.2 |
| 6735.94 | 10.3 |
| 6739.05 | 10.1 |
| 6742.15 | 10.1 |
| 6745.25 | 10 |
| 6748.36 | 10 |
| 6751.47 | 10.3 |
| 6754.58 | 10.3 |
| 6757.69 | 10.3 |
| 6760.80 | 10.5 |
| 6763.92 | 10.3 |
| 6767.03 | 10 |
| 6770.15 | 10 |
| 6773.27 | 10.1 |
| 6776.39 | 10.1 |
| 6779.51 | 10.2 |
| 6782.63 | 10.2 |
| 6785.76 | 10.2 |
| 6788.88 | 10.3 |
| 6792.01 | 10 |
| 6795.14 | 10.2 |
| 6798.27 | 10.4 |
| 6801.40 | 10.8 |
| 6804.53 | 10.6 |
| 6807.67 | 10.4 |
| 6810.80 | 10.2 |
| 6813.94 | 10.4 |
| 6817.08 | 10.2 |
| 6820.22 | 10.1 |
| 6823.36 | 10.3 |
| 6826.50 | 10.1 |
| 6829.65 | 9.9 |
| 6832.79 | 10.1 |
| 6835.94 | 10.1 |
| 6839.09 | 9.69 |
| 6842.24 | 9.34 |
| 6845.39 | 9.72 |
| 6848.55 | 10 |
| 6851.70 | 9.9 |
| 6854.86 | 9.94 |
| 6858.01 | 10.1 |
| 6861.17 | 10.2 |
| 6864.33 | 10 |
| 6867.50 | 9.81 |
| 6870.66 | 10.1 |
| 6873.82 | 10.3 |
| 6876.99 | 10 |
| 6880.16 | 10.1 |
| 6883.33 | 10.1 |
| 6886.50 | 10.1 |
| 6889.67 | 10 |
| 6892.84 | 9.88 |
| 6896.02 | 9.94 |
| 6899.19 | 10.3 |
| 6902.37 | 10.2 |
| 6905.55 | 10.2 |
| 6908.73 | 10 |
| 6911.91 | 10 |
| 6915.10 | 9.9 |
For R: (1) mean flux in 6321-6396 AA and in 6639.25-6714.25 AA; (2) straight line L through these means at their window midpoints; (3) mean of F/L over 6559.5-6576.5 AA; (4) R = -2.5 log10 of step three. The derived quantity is 0.11 mag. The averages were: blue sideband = 10.9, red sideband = 10.5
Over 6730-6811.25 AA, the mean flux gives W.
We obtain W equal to 10.2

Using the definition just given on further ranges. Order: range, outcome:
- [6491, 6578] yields 10.5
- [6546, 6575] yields 9.98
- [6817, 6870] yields 9.97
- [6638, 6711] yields 10.5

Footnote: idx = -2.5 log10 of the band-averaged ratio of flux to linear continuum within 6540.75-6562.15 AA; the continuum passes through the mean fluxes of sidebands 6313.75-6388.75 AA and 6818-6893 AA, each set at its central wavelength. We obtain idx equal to 0.02 mag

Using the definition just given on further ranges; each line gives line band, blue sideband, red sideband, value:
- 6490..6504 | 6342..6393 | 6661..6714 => 0.02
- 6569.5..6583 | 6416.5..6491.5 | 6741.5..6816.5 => 0.02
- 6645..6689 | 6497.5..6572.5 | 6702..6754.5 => -0.01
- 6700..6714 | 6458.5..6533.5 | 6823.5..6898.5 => -0.03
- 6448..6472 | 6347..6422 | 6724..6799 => 0.00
